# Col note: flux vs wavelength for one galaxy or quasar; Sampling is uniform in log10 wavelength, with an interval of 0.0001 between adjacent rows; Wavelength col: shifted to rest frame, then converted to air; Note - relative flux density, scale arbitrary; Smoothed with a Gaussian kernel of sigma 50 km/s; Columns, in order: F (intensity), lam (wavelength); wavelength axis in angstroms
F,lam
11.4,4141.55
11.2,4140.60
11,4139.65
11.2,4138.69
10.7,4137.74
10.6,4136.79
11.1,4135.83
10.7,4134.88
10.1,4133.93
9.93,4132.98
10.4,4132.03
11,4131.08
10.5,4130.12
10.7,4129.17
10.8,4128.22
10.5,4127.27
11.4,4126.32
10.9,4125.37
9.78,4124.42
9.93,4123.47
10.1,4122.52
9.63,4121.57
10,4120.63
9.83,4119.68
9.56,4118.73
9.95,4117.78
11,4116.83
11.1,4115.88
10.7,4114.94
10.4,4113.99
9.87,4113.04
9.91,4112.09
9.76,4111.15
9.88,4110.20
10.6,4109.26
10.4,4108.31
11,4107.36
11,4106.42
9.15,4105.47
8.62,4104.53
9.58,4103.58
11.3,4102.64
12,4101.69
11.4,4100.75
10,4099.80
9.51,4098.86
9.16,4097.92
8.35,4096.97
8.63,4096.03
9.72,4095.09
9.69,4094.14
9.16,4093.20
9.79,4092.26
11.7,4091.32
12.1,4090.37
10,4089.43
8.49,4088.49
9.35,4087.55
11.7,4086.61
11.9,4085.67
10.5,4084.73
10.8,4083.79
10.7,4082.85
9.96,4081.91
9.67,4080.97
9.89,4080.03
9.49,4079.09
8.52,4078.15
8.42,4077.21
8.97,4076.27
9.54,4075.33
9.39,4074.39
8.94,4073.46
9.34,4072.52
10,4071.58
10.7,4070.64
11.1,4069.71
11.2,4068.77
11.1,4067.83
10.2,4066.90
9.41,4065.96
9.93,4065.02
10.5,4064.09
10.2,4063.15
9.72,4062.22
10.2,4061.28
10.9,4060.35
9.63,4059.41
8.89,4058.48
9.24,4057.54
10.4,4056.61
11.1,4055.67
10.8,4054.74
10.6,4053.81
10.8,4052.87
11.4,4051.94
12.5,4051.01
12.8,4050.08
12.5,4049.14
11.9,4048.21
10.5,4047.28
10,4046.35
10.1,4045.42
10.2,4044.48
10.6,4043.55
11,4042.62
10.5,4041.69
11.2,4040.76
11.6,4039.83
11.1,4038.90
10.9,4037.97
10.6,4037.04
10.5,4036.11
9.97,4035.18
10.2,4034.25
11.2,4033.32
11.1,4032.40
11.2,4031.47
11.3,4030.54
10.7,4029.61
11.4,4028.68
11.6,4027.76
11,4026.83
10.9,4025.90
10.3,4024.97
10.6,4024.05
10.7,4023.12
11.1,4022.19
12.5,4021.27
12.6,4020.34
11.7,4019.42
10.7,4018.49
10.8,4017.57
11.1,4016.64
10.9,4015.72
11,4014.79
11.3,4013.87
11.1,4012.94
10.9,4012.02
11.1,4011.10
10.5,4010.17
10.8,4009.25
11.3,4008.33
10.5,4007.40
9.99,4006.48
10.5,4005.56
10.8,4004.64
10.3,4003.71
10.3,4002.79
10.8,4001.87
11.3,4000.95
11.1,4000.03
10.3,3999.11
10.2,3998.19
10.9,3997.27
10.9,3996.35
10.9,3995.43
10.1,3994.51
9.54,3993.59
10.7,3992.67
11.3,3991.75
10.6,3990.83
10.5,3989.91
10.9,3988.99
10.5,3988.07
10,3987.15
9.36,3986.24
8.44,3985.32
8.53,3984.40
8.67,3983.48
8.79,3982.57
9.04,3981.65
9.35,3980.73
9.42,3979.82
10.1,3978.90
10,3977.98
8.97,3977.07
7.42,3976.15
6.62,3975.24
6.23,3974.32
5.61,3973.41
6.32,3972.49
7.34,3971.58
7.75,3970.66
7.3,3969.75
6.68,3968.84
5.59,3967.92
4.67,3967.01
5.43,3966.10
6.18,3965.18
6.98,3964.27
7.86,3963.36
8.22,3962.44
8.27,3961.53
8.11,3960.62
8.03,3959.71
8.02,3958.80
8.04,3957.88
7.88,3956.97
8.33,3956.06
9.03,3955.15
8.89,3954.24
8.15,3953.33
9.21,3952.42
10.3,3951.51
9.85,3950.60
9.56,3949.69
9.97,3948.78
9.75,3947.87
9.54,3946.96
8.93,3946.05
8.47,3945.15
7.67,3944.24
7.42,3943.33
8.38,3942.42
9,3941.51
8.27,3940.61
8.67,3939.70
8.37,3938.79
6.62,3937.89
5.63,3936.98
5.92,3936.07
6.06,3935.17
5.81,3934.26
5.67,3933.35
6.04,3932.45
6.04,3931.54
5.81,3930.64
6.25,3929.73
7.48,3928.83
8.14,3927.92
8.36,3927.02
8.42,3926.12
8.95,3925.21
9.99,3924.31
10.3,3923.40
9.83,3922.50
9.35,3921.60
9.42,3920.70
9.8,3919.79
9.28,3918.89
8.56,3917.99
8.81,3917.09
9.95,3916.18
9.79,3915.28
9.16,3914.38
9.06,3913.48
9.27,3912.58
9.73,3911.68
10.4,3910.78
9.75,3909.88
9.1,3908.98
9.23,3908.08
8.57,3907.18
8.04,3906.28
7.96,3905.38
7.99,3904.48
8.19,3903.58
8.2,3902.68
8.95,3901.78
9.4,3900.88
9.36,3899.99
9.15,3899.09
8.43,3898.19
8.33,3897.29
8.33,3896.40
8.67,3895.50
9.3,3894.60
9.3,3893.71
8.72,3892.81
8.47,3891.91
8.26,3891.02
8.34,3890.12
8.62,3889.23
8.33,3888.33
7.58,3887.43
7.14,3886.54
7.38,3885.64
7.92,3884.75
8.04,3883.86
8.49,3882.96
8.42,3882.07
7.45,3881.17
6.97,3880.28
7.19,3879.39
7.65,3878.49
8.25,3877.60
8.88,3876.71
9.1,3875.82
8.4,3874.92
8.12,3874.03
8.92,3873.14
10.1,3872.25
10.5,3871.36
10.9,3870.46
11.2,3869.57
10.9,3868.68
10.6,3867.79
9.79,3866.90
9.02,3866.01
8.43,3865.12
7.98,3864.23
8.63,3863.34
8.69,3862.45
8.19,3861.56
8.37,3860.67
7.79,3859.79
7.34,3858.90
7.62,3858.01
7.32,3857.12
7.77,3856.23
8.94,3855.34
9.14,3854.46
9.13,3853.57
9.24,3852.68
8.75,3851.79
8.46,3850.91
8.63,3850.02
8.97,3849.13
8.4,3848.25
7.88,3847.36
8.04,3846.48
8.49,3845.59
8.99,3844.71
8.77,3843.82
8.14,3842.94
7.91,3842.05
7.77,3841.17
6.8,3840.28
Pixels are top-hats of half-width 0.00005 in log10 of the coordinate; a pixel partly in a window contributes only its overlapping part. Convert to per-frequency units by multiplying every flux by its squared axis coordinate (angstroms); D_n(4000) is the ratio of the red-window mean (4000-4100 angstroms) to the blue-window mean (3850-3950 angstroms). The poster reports 1.3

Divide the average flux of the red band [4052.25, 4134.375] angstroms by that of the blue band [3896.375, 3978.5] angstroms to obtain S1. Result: 1.24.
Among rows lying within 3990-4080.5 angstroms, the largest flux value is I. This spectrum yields 12.8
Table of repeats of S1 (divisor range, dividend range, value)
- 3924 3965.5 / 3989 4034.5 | 1.37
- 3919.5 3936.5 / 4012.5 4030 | 1.44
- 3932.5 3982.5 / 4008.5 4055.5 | 1.41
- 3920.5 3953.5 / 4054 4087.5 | 1.24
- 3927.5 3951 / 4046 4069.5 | 1.39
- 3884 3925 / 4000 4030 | 1.24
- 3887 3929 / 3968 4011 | 1.06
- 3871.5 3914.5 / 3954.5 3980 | 0.88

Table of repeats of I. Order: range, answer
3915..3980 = 10.3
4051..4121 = 12.5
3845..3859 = 9.24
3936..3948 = 9.75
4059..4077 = 11.2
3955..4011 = 11.3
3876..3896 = 9.3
